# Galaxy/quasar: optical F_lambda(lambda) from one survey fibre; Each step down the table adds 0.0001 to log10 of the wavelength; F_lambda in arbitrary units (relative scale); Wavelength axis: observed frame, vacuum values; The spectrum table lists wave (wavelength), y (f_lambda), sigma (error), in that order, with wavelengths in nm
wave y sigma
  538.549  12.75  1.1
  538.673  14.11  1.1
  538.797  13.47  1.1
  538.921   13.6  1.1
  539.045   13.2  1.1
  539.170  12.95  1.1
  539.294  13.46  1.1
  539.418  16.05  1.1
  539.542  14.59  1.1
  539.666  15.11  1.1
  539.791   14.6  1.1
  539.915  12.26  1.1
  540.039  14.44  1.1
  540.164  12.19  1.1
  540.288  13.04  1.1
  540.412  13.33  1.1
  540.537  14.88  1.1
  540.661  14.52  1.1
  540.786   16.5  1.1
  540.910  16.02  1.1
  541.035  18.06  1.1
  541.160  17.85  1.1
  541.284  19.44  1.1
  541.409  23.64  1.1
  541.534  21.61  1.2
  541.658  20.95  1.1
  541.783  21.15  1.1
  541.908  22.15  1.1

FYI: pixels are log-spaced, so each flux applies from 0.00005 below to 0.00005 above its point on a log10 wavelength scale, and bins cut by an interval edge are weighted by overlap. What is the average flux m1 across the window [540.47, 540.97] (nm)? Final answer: 15.5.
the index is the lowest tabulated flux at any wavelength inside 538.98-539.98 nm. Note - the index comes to 12.26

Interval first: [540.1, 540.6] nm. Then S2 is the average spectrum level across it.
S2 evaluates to 13.4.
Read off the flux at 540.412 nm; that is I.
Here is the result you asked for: 13.33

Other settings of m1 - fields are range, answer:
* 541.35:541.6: 22.6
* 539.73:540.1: 13.8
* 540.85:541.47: 19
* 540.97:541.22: 17.9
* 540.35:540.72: 14.2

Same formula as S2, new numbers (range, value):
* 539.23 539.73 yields 14.8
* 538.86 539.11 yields 13.4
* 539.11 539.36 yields 13.3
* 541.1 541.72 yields 20.7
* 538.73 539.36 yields 13.4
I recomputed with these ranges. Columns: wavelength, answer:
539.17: 12.95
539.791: 14.6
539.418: 16.05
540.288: 13.04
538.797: 13.47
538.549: 12.75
